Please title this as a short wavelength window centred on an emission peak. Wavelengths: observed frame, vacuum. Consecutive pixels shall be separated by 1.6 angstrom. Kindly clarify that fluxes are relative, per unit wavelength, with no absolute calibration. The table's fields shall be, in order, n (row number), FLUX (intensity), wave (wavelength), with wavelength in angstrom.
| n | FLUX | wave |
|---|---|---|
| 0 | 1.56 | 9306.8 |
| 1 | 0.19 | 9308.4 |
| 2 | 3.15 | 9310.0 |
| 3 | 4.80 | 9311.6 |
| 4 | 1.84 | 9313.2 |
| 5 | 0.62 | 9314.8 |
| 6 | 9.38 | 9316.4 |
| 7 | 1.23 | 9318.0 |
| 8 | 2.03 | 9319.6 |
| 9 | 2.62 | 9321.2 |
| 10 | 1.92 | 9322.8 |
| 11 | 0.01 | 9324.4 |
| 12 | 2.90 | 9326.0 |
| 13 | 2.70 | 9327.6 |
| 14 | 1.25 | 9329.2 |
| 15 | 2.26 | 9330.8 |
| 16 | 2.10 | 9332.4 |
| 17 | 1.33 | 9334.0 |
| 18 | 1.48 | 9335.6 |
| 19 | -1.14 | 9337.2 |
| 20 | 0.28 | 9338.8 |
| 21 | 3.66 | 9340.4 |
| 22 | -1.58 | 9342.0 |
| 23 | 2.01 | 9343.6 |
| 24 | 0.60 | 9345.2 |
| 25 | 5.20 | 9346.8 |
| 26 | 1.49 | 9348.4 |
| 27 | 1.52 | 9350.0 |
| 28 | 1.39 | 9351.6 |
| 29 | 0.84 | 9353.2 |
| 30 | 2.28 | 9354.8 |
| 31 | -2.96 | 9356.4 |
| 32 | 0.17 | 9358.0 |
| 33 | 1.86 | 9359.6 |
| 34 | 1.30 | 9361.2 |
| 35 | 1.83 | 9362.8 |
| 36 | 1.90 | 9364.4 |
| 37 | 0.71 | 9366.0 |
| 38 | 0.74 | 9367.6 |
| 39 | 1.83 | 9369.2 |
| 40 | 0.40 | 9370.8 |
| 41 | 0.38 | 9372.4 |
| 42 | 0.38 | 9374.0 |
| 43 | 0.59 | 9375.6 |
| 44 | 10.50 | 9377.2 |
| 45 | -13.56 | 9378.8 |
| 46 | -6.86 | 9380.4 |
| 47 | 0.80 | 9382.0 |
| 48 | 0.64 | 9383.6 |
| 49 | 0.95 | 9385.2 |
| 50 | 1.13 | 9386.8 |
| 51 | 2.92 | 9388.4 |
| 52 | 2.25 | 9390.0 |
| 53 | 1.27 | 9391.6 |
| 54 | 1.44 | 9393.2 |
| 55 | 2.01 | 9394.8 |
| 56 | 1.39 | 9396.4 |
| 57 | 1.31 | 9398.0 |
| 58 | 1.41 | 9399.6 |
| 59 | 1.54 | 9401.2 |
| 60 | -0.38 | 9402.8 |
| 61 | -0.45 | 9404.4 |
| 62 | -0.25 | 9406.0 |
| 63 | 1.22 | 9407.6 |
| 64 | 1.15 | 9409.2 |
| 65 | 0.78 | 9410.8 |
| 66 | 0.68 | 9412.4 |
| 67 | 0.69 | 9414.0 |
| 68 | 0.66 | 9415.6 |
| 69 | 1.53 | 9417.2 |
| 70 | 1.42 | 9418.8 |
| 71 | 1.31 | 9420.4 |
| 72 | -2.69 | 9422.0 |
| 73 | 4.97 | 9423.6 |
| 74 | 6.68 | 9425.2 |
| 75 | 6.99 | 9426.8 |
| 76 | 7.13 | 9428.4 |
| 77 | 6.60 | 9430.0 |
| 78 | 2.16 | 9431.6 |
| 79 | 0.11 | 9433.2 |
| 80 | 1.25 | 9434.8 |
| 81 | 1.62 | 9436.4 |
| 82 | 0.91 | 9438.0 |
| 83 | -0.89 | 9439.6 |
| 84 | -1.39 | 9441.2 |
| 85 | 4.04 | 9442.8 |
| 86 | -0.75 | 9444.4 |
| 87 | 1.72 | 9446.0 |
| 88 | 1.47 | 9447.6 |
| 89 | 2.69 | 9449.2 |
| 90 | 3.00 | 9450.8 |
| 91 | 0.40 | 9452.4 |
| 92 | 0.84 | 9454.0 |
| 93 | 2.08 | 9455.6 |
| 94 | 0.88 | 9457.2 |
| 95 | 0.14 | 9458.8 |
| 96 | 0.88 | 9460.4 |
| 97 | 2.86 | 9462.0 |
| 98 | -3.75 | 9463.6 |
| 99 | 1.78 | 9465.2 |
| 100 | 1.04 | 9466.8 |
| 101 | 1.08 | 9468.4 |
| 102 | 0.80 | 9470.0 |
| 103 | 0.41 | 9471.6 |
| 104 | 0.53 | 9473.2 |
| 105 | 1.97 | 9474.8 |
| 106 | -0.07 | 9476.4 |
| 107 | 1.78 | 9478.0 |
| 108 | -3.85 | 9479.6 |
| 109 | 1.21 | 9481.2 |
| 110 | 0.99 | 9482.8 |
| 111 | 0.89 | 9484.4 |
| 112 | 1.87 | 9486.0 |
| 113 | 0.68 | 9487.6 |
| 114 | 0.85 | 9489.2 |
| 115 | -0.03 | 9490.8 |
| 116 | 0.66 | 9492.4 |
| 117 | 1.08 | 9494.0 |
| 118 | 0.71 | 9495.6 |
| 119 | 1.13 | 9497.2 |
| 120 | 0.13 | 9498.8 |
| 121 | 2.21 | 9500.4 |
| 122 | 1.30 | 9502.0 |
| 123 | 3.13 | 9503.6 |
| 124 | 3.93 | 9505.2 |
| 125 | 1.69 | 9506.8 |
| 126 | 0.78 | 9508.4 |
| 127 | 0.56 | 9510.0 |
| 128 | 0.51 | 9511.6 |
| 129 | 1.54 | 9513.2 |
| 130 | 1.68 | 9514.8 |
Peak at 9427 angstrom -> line H-beta 4861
